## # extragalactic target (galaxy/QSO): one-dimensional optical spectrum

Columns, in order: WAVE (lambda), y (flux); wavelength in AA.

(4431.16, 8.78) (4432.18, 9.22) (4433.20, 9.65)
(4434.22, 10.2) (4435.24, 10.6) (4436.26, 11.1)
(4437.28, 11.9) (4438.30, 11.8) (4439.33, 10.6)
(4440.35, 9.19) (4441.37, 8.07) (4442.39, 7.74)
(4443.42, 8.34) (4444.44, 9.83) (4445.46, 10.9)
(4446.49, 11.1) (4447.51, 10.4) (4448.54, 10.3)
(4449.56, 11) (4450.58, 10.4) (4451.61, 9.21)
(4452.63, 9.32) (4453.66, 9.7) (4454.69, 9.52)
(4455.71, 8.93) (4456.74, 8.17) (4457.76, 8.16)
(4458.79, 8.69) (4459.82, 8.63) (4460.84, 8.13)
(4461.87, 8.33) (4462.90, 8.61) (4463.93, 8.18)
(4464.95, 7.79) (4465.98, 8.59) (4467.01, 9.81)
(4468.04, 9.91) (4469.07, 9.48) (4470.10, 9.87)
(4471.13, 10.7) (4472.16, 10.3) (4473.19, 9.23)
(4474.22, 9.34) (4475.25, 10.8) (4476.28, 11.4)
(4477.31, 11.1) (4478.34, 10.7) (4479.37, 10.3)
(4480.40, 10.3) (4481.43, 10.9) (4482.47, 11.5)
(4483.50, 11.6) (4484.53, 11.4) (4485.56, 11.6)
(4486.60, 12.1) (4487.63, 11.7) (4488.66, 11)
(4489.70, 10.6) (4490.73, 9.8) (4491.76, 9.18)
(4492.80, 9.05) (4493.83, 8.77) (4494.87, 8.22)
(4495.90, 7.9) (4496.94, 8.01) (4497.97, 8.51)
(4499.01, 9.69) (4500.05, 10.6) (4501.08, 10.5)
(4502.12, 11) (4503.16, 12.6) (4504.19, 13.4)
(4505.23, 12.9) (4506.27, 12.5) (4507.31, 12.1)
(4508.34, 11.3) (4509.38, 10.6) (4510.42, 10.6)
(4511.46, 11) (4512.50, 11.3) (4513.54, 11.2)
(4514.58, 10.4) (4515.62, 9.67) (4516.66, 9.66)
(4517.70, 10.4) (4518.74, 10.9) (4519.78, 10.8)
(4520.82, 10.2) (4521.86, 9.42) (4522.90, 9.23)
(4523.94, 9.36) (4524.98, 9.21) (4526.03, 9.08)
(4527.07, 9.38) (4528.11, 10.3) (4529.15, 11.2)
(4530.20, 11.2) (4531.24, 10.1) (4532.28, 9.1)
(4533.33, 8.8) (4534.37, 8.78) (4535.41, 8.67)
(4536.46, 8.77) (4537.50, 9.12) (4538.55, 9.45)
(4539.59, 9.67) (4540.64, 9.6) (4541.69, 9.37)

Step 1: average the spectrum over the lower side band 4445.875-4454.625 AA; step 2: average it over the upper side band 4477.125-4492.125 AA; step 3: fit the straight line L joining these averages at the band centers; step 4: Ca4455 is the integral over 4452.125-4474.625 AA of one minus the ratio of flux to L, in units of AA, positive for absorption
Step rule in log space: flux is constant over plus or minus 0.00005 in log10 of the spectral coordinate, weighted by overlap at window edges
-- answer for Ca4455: 3.0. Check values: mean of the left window 10.1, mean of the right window 10.9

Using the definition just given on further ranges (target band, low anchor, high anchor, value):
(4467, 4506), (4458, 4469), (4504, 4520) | -2.46 AA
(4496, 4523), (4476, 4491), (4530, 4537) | -1.48 AA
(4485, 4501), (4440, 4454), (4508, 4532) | 0.38 AA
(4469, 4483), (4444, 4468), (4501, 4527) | -0.93 AA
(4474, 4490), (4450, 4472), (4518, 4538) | -3.09 AA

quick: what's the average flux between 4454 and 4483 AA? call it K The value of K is 9.55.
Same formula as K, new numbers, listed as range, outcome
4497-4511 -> 11.1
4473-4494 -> 10.6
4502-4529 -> 10.7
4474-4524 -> 10.6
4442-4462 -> 9.37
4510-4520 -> 10.6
